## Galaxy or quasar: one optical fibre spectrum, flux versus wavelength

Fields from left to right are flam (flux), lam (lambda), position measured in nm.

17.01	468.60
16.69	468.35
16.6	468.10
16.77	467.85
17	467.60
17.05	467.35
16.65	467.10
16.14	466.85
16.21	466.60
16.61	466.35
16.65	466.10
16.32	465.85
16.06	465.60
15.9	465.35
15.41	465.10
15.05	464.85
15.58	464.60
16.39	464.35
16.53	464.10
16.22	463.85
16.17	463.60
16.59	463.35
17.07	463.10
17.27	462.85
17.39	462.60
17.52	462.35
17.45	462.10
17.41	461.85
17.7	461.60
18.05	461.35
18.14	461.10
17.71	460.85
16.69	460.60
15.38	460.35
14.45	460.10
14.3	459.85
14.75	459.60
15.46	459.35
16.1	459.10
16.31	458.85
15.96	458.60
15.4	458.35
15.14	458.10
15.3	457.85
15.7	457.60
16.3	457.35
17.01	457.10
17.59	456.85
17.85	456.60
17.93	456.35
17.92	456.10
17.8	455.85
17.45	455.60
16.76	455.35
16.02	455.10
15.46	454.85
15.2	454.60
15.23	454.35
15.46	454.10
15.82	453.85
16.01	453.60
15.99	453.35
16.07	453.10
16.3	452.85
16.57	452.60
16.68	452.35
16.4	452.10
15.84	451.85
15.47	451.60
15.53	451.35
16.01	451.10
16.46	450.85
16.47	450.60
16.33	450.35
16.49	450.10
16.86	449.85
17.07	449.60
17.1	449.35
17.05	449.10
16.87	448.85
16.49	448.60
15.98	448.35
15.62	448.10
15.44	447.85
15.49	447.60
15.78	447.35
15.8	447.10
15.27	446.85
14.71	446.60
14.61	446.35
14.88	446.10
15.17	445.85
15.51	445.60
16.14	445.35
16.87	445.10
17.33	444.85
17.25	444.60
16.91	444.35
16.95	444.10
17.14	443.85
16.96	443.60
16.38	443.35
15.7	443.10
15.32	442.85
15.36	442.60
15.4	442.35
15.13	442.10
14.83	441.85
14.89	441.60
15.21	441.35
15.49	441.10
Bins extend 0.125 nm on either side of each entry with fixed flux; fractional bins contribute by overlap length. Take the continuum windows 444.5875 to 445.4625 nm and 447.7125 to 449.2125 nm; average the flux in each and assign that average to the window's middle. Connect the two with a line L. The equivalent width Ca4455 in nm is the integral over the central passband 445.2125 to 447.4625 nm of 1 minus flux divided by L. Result 0.18 nm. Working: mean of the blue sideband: 16.9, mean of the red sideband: 16.2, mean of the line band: 15.3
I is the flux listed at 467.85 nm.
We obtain 16.77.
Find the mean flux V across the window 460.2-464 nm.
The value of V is 17.1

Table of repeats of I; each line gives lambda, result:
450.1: 16.49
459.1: 16.1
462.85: 17.27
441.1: 15.49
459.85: 14.3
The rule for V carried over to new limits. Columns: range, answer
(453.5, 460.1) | 16.1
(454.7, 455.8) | 16.5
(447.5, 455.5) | 16.1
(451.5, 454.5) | 16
